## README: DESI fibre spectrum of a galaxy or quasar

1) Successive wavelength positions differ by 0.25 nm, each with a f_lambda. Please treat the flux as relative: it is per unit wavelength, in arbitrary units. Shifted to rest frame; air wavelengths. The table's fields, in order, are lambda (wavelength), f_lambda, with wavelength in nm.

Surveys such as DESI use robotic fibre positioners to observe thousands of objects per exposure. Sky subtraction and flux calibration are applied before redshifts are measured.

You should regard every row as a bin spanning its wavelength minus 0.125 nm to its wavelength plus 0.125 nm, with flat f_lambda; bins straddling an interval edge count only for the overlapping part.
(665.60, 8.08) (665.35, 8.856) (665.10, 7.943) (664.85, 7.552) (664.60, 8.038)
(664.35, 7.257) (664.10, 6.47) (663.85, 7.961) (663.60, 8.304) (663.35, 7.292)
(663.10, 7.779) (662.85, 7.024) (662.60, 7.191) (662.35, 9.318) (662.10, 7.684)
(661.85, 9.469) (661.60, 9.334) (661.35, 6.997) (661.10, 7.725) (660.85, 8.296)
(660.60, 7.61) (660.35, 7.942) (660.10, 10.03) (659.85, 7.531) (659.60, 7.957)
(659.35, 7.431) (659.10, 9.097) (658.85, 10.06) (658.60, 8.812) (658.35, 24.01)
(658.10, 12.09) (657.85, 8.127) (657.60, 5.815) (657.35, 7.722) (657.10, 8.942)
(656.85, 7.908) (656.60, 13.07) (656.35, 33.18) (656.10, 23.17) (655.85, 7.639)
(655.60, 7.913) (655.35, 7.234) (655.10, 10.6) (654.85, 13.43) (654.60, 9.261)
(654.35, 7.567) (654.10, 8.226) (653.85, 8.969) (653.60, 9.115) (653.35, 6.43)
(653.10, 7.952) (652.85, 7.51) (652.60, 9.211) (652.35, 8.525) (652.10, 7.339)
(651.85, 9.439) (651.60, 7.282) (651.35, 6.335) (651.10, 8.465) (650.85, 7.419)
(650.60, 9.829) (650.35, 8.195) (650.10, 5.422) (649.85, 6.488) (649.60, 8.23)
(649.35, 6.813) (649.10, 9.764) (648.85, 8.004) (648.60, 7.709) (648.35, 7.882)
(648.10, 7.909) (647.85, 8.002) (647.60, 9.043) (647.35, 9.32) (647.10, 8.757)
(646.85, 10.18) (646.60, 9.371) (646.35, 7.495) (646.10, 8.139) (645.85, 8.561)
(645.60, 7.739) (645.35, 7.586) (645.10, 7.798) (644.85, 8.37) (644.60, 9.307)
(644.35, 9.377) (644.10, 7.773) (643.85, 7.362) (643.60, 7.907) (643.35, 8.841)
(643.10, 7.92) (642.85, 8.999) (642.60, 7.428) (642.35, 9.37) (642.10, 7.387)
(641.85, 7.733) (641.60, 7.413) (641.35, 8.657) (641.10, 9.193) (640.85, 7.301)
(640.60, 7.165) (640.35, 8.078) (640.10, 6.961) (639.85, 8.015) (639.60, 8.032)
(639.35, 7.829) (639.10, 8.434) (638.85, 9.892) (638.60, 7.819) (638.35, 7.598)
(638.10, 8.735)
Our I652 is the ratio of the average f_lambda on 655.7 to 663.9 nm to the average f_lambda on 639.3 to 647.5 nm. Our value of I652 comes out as 1.23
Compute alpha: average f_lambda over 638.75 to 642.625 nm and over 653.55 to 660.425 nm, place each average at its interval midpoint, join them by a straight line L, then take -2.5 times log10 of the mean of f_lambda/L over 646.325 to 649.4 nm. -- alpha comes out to 0.089 mag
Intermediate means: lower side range 8.06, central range 8.55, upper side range 10.9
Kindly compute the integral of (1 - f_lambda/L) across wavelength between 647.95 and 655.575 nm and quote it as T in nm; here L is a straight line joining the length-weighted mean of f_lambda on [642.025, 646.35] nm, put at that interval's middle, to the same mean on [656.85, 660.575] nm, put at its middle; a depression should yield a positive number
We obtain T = 0.61 nm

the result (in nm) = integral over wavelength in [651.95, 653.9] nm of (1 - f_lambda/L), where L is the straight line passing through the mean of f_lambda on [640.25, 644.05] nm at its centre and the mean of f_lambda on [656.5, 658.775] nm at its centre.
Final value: 0.35 nm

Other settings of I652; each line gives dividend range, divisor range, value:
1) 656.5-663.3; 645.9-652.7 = 1.11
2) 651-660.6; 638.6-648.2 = 1.21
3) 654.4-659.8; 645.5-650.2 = 1.41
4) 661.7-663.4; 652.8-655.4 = 0.91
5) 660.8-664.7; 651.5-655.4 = 0.91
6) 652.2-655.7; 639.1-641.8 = 1.10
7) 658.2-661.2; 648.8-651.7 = 1.27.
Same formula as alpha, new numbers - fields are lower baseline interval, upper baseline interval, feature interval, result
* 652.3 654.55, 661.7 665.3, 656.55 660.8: -0.19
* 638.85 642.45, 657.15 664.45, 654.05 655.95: -0.06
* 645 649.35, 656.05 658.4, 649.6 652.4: 0.33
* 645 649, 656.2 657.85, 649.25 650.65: 0.29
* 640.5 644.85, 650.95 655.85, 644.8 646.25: 0.03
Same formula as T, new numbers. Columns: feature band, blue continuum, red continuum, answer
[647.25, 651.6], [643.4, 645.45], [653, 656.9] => 0.81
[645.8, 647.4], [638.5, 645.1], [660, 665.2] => -0.14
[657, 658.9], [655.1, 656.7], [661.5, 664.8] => 0.32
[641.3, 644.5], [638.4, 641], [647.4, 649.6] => -0.05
